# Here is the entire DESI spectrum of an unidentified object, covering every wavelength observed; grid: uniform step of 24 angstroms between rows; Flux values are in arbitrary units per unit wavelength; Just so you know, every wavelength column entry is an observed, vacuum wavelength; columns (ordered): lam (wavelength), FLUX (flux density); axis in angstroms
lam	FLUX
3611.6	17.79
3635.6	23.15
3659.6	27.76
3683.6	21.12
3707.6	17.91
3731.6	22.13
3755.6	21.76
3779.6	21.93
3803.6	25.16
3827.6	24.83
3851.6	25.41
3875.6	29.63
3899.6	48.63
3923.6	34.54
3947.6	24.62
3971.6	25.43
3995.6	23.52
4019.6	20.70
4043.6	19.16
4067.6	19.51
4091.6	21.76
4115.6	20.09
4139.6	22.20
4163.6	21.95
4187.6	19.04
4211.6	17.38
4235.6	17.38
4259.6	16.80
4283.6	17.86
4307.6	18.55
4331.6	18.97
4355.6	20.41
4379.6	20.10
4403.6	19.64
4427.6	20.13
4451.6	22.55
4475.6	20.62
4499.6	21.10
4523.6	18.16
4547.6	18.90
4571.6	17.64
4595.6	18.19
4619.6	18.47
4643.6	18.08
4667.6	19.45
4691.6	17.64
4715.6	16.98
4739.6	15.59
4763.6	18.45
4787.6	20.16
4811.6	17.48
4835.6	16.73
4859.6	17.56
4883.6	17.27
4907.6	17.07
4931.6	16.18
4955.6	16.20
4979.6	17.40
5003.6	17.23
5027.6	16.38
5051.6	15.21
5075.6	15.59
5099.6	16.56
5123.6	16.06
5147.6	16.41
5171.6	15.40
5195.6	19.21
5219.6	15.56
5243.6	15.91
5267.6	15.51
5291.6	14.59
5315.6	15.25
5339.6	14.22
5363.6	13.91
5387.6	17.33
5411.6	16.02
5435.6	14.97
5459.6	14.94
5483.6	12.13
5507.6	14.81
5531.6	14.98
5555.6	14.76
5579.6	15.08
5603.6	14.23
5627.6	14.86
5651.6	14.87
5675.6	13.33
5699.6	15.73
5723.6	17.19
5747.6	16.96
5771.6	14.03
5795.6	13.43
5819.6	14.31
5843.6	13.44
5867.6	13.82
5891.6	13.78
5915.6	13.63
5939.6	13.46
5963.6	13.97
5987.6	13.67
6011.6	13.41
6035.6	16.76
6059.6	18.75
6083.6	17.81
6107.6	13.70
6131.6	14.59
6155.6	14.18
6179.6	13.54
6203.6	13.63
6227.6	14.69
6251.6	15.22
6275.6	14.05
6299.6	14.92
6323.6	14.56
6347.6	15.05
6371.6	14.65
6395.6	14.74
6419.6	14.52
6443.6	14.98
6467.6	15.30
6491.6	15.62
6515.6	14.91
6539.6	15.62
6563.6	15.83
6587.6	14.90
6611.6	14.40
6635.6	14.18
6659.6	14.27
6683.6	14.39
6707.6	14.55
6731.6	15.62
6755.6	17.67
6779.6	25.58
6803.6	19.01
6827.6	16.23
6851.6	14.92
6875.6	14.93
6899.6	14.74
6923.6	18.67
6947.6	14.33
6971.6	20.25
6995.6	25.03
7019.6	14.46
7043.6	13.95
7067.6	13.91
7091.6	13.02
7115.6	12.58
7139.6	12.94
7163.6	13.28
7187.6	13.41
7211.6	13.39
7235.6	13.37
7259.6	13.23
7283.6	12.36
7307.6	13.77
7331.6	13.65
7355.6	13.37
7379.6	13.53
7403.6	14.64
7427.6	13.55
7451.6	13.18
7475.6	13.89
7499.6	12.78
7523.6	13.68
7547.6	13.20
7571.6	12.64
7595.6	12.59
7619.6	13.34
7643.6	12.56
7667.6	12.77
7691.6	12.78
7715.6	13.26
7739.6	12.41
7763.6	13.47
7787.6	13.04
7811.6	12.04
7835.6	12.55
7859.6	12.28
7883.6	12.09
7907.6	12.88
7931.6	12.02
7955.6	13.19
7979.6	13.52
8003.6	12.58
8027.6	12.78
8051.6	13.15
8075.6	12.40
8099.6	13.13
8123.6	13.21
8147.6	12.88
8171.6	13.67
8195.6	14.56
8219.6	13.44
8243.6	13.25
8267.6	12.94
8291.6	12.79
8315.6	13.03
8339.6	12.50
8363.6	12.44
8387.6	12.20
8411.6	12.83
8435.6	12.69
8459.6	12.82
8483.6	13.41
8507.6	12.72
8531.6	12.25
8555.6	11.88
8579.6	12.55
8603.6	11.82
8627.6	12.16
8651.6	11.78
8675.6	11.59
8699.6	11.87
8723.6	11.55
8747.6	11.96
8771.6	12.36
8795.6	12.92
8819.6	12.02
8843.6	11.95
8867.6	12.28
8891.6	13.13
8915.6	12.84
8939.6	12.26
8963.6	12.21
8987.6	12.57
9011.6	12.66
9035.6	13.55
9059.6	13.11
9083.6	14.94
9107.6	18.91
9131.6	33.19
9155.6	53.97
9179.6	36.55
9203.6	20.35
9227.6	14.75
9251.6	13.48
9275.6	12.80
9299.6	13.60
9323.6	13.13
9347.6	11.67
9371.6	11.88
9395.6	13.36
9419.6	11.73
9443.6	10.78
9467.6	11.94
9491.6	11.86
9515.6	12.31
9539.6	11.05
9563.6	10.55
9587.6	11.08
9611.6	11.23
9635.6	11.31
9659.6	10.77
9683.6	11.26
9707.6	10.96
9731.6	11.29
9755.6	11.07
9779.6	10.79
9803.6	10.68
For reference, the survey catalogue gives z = 0.39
